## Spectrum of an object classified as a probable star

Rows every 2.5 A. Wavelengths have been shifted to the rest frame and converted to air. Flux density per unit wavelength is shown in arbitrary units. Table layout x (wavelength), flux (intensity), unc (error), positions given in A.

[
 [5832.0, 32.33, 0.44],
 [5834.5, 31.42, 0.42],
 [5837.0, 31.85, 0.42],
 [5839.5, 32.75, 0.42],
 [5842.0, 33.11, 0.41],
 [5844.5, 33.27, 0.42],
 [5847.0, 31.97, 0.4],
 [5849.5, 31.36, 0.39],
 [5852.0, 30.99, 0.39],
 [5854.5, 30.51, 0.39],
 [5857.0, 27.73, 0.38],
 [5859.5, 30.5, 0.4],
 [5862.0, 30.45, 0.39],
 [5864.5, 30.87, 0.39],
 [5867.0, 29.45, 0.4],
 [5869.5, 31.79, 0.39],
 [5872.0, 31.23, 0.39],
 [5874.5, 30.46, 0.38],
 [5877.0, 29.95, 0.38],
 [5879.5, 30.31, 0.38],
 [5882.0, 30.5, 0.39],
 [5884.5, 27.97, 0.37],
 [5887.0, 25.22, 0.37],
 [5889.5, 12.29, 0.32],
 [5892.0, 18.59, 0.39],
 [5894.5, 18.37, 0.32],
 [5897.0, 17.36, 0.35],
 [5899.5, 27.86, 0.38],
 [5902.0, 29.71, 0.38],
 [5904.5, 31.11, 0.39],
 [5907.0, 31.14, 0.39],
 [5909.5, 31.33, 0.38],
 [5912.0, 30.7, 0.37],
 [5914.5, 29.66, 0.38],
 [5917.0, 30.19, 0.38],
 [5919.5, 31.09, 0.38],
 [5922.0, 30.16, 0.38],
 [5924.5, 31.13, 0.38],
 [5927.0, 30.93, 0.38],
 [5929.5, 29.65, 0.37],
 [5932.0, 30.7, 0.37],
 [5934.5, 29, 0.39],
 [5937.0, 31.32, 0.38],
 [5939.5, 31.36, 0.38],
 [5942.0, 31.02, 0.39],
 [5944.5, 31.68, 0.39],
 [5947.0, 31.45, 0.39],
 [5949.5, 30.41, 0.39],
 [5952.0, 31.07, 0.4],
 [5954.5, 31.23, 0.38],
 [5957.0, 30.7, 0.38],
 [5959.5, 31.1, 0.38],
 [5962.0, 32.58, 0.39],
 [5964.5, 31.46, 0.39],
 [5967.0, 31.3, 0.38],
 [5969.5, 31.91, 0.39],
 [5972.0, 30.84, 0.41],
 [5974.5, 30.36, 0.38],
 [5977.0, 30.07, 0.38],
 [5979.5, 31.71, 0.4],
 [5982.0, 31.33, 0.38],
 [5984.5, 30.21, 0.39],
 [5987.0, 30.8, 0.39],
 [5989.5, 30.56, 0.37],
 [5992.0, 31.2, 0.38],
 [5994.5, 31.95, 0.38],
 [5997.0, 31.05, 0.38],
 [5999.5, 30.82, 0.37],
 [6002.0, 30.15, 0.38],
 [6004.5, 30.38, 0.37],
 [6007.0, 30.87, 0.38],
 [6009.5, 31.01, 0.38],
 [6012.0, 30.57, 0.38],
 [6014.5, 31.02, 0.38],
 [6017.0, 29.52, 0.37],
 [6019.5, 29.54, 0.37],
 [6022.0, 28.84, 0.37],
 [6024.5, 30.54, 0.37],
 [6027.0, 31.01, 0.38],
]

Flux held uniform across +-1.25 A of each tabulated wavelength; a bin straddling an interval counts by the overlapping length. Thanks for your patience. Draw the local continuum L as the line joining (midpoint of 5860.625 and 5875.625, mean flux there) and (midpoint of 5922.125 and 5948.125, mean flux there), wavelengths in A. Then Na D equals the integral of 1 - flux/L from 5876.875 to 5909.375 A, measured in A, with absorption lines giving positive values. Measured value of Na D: 5.6 A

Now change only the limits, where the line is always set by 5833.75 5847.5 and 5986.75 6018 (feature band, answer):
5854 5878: 1.4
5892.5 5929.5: 3.8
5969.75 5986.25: 0.1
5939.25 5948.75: 0.0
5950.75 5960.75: 0.1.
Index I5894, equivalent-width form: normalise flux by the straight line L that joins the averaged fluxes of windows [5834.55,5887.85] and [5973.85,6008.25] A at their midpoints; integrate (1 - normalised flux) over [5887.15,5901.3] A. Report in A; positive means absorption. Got 5.0 A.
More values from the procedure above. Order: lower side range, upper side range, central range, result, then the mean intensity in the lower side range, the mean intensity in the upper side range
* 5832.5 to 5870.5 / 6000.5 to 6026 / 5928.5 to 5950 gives 0.0 A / 31.2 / 30.3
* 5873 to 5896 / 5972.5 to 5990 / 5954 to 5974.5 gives -1.1 A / 24.8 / 30.7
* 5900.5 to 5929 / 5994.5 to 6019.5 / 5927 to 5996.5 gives -0.9 A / 30.6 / 30.6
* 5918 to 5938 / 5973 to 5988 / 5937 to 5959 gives -0.4 A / 30.5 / 30.7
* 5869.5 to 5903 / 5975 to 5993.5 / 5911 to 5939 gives -2.8 A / 25.6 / 30.8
